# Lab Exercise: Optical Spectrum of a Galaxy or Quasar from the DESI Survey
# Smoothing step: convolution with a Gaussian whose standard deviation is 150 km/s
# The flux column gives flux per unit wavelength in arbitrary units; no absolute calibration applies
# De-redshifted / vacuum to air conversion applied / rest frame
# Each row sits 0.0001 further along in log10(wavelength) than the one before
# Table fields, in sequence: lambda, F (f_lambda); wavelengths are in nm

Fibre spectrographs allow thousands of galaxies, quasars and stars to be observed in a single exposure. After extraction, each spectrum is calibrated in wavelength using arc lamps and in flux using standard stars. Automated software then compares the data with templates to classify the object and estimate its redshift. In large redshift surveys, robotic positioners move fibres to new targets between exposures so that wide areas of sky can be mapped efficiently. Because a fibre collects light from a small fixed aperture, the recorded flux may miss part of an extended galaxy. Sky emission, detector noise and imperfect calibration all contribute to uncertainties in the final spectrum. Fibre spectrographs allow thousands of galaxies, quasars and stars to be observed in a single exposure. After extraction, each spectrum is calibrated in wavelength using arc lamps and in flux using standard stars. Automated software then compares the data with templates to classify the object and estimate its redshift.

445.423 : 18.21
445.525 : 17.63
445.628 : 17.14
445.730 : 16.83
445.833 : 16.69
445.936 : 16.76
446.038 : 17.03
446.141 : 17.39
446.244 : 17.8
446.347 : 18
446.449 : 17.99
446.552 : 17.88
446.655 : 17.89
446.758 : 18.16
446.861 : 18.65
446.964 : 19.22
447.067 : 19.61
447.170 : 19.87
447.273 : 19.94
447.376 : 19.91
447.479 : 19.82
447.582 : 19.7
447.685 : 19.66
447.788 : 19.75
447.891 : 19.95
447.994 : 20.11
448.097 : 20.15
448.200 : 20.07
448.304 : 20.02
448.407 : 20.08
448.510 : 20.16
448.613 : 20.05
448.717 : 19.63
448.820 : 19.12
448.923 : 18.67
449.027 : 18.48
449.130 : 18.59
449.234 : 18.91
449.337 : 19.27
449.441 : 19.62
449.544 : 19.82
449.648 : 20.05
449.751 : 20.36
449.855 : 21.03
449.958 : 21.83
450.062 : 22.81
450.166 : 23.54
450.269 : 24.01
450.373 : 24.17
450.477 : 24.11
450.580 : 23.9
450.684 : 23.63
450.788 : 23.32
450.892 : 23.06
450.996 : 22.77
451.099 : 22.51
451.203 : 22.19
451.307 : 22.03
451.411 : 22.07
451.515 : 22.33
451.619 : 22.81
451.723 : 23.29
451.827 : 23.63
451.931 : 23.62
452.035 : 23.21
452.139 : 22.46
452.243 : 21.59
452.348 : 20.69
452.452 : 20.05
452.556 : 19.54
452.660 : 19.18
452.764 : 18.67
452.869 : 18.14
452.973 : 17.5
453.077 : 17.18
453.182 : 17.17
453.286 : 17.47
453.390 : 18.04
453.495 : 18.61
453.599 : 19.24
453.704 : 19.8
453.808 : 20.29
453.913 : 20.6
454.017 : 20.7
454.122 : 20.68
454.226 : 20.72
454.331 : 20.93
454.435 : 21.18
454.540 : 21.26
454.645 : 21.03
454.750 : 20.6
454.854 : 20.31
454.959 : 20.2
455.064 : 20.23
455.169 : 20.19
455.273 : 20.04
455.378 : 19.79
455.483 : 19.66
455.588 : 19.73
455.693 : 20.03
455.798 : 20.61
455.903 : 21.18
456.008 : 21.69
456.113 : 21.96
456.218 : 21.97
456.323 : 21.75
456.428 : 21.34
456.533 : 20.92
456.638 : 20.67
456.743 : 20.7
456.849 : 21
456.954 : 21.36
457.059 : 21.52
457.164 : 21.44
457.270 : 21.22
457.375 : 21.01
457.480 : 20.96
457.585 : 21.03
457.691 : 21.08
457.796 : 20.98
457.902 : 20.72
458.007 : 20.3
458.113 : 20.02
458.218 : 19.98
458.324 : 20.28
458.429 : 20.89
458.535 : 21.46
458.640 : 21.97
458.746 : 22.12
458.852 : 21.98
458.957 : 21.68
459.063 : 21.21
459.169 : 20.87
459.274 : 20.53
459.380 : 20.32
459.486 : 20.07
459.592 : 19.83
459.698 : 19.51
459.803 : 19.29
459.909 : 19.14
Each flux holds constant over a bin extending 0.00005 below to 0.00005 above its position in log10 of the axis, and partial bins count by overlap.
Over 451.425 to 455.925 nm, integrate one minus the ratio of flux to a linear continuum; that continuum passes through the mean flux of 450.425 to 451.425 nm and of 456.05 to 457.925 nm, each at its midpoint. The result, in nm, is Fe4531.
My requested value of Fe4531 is 0.38 nm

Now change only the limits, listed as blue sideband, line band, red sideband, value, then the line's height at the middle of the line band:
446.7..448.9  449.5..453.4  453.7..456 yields -0.265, 20.1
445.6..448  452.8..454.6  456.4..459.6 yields 0.059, 20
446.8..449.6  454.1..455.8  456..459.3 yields 0.023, 20.7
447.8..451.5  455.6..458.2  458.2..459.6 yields 0.000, 21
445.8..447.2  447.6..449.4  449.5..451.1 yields 0.073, 20.4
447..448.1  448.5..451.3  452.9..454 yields -0.288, 19.4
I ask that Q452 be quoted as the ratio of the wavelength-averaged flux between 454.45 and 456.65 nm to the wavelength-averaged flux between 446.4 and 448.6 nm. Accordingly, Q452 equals 1.1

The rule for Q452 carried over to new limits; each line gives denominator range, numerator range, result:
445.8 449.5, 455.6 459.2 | 1.11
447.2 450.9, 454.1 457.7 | 1.01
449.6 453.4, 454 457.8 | 0.97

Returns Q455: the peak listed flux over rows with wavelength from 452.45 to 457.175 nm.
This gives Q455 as 21.97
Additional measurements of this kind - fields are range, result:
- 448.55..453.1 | 24.17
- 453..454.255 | 20.72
